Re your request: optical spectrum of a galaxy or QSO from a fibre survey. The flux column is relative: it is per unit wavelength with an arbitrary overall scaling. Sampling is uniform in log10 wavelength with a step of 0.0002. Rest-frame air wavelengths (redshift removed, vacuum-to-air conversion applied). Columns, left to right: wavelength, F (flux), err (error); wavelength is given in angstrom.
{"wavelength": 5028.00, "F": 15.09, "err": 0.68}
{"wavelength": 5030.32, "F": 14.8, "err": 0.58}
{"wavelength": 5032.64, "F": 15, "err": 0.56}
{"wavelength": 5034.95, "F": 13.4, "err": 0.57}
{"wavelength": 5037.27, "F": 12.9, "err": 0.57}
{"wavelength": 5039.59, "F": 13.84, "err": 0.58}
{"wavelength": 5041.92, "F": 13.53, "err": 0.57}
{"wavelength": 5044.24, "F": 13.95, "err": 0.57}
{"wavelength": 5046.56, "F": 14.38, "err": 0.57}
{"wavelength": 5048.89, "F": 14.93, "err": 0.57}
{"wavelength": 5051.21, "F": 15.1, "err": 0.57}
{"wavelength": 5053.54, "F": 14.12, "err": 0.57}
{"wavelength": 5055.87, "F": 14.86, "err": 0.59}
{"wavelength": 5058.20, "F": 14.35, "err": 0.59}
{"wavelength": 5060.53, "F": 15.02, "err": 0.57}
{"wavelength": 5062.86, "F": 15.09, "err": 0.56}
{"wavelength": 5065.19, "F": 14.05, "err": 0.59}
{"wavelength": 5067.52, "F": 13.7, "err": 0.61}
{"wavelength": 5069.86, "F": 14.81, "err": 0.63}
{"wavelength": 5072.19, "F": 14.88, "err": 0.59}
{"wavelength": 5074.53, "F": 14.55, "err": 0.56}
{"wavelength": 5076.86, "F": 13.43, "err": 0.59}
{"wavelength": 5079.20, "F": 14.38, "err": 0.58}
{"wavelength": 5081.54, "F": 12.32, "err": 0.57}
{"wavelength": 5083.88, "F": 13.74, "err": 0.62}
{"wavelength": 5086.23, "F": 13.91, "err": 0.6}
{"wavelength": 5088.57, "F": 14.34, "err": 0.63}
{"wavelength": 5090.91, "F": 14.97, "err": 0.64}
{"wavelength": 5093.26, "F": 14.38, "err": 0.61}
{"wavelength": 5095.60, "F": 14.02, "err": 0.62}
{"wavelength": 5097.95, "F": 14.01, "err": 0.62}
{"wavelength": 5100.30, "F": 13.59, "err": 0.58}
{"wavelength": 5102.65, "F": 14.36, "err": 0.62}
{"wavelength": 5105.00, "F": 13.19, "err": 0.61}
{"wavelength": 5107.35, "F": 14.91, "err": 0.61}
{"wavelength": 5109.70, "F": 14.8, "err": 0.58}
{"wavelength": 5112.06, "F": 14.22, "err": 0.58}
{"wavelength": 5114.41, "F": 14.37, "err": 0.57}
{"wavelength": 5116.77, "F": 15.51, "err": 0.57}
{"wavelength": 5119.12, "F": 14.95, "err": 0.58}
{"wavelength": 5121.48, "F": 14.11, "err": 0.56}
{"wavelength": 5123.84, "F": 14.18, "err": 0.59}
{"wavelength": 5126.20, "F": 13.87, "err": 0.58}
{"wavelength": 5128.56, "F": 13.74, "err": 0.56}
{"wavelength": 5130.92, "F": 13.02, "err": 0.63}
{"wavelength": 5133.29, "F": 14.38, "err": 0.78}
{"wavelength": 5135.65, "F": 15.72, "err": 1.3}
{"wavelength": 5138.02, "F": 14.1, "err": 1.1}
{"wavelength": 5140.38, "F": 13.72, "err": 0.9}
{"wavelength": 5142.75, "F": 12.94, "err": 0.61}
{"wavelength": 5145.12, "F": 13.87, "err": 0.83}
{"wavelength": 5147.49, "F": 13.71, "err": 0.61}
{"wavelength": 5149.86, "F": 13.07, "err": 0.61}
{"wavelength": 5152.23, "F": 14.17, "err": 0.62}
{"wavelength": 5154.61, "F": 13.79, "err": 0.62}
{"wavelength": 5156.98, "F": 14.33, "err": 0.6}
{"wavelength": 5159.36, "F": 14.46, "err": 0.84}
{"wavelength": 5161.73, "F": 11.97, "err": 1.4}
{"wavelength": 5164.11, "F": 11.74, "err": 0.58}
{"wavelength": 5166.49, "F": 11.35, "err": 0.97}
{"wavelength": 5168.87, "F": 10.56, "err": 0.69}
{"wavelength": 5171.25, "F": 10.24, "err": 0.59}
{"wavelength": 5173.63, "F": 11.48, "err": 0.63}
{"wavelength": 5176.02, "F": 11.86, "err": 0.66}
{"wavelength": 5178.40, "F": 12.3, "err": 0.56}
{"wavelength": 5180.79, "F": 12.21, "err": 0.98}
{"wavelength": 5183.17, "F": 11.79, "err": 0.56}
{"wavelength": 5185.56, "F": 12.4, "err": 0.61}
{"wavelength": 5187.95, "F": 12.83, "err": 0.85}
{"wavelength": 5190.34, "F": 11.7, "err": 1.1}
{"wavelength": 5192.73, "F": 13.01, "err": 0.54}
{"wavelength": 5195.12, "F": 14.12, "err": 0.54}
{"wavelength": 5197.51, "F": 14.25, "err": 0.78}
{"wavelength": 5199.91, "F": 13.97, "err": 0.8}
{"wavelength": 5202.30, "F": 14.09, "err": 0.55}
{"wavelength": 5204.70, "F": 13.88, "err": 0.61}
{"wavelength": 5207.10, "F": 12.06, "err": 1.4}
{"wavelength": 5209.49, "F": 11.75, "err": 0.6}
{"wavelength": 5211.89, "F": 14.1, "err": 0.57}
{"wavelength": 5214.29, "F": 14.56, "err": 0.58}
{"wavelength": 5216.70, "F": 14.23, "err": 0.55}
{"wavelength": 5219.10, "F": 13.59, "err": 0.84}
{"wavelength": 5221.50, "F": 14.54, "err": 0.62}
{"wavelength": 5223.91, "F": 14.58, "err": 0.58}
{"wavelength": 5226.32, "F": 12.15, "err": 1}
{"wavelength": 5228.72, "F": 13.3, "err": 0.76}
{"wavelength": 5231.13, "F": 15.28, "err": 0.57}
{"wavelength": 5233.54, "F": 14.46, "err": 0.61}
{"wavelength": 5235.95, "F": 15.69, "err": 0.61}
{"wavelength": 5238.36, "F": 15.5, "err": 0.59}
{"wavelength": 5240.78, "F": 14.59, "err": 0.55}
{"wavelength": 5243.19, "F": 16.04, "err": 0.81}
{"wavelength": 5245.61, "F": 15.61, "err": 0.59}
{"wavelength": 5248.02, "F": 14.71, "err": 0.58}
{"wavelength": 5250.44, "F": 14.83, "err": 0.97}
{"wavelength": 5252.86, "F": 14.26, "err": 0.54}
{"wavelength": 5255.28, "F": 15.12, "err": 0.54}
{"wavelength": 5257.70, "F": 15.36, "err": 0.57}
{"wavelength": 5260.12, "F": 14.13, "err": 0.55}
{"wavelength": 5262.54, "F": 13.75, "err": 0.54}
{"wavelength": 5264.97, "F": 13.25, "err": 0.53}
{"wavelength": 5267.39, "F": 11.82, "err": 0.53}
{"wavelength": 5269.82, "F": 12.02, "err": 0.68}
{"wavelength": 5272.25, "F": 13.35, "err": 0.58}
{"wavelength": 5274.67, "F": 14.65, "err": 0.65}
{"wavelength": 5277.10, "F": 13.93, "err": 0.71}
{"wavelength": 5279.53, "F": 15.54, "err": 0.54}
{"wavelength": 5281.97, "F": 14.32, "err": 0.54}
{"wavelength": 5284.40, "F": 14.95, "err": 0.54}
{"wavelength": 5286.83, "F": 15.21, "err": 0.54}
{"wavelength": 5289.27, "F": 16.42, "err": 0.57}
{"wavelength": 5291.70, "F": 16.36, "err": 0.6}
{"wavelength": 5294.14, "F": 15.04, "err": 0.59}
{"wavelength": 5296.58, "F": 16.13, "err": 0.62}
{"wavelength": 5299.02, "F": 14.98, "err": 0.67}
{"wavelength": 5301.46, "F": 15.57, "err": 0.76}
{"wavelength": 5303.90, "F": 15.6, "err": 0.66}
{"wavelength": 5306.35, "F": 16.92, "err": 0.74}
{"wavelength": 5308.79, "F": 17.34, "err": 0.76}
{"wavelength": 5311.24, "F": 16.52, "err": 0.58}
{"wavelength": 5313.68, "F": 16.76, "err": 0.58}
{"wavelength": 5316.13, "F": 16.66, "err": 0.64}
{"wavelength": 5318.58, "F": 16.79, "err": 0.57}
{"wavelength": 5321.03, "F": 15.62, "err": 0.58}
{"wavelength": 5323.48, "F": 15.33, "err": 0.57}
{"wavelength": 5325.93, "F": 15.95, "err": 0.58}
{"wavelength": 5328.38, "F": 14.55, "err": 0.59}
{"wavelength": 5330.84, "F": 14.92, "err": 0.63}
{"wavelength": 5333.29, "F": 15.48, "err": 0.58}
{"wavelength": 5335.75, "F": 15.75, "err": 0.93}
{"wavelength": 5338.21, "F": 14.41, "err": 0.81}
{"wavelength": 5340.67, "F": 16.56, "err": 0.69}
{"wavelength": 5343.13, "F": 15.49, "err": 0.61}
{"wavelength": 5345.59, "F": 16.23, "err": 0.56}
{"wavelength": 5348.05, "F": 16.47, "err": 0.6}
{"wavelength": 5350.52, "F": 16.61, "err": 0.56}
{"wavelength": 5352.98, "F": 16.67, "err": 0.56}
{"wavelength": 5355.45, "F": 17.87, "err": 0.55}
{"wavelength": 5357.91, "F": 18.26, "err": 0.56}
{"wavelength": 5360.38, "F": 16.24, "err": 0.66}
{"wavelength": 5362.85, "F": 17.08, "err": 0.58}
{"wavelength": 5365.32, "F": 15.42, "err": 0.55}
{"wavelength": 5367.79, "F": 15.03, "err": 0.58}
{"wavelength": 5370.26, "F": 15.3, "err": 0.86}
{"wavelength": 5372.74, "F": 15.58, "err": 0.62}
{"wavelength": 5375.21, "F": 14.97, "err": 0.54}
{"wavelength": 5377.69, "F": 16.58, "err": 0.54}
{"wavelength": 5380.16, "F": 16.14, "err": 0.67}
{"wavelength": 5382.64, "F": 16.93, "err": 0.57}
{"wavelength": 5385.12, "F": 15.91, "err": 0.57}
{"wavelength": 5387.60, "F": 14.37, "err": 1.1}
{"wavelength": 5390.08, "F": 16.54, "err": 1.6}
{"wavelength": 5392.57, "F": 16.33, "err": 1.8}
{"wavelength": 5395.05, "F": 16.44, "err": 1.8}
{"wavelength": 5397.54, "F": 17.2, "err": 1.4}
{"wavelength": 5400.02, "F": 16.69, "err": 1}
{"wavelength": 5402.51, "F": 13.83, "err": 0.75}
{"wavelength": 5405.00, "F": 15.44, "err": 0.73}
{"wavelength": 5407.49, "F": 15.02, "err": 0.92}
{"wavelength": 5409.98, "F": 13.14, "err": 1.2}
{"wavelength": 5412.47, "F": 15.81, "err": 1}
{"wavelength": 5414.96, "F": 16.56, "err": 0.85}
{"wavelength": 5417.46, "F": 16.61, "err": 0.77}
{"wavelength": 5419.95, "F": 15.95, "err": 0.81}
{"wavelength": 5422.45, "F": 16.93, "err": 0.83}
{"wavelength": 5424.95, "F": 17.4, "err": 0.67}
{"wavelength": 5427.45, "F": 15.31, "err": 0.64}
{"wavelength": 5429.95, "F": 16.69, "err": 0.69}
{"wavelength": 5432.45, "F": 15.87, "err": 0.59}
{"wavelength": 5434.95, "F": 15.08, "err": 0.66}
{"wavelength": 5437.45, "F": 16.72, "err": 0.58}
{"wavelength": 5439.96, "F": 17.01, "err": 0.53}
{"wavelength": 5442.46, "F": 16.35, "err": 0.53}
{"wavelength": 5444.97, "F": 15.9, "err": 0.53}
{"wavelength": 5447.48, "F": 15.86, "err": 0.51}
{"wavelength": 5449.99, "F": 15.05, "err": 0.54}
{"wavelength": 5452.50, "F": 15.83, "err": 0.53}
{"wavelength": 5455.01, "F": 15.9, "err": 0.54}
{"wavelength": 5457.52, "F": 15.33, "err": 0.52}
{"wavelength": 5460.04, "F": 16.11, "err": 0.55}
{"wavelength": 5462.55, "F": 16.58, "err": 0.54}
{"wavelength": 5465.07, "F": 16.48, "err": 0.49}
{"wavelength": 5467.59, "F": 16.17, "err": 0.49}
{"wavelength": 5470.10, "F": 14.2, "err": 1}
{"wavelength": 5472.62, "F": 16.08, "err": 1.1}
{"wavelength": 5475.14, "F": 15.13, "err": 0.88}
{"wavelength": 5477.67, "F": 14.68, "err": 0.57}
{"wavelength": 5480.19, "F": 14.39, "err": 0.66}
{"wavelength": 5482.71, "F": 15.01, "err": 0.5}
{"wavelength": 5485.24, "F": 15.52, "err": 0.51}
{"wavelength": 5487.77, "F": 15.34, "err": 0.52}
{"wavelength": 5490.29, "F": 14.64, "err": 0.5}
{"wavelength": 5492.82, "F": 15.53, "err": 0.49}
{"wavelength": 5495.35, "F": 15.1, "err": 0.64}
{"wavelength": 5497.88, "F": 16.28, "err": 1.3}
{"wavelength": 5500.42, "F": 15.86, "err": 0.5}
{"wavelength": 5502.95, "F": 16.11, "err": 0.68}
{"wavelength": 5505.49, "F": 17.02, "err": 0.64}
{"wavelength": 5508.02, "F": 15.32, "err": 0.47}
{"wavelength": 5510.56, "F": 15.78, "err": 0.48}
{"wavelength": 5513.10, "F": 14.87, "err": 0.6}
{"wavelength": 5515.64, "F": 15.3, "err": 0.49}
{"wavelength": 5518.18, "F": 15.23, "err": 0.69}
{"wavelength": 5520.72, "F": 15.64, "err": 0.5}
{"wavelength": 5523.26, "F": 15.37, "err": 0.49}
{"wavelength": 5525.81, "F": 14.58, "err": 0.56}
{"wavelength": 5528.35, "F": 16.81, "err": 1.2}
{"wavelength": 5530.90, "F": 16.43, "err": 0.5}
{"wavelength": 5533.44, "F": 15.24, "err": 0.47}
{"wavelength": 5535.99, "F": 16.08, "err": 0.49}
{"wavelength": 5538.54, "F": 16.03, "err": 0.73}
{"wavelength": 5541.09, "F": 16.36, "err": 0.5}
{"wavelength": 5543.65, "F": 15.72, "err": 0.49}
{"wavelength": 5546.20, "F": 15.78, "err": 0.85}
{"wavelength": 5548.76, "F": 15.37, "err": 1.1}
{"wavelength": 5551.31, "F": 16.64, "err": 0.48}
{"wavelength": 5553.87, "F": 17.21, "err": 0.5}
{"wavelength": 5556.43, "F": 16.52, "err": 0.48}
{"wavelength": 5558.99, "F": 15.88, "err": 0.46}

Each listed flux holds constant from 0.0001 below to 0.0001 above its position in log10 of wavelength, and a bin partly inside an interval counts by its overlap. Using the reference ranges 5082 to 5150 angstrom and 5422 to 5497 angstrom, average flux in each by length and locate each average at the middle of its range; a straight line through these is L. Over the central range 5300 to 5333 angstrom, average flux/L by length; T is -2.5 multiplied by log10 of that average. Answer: -0.067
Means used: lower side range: 14.1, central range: 16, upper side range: 15.7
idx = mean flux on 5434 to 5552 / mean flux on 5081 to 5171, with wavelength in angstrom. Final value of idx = 1.1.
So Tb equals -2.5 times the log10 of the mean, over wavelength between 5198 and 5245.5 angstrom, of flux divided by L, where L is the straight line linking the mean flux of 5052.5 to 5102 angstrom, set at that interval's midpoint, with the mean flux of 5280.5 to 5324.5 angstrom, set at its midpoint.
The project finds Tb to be 0.08 mag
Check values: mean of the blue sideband 14.2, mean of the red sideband 15.9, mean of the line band 14.2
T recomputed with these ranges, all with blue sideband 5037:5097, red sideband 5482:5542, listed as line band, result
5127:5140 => 0.02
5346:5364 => -0.12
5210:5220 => 0.06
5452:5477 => -0.02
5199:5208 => 0.09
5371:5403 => -0.05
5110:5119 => -0.03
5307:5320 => -0.12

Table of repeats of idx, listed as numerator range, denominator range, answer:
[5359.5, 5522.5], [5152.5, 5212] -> 1.25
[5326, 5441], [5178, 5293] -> 1.14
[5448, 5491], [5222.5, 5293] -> 1.06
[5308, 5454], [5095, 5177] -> 1.18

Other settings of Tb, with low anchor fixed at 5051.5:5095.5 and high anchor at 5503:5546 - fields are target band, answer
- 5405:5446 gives -0.04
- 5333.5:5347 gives -0.04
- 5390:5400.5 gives -0.09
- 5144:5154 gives 0.06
